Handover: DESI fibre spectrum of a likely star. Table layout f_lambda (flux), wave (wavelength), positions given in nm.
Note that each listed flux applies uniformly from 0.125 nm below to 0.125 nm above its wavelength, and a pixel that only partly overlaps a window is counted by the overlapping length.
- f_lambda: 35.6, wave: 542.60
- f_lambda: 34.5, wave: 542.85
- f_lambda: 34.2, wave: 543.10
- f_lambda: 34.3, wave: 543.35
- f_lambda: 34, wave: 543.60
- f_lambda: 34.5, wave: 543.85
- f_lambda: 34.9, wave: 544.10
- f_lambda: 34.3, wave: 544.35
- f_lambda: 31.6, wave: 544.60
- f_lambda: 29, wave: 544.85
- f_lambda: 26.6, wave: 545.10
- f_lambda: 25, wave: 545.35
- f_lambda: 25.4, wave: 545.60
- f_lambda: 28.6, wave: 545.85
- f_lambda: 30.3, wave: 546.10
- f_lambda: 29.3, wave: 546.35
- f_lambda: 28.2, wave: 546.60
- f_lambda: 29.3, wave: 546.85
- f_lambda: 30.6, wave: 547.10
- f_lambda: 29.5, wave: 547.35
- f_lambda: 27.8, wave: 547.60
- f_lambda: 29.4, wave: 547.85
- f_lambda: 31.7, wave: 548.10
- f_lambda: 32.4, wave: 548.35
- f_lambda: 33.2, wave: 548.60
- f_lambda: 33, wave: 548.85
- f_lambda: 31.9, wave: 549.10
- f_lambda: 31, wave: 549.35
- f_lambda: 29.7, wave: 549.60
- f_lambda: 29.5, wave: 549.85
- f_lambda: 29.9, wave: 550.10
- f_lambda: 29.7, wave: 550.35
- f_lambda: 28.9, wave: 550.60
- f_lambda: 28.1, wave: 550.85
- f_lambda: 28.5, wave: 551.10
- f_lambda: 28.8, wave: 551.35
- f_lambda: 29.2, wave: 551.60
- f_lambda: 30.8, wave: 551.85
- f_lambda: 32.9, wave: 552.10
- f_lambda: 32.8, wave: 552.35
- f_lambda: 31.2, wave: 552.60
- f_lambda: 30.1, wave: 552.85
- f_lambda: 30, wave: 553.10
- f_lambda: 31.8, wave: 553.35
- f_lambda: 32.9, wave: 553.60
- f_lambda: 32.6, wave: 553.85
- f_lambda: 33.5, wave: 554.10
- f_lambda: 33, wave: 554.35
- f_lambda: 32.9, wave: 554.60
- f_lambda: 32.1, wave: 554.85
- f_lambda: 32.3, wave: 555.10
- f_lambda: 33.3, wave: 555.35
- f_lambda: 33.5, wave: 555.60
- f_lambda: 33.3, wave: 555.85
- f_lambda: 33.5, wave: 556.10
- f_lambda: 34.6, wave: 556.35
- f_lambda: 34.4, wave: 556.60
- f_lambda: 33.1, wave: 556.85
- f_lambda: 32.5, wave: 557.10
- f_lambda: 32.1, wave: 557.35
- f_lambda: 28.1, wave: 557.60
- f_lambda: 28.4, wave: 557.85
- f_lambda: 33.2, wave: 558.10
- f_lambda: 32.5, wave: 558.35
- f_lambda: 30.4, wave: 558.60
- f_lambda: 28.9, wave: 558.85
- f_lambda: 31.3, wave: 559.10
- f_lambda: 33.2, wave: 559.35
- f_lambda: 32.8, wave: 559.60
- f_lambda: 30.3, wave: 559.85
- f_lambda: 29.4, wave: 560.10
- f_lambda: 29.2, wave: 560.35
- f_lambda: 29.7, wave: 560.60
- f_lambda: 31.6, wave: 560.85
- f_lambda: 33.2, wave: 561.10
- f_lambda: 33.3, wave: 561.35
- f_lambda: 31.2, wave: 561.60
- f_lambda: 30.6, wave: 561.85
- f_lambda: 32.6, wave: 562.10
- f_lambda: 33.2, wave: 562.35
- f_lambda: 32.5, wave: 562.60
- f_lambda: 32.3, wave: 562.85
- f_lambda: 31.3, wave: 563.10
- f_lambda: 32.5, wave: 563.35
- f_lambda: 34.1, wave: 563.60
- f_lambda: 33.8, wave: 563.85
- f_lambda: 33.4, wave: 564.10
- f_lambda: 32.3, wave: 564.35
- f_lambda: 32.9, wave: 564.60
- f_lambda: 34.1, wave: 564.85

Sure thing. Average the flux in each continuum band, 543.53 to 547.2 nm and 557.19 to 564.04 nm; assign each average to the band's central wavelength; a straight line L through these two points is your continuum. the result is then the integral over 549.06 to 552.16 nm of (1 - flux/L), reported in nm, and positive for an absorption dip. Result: 0.08 nm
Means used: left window 30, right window 31.6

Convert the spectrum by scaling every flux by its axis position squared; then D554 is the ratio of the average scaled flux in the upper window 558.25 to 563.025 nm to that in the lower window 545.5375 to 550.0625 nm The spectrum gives 1.1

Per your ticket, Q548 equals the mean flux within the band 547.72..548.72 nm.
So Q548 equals 31.6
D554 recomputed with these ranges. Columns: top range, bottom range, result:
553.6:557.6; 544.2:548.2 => 1.17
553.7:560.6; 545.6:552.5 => 1.09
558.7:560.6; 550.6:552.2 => 1.07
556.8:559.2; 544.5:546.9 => 1.15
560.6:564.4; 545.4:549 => 1.15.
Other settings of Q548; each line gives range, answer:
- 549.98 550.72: 29.5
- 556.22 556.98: 34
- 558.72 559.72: 31.5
